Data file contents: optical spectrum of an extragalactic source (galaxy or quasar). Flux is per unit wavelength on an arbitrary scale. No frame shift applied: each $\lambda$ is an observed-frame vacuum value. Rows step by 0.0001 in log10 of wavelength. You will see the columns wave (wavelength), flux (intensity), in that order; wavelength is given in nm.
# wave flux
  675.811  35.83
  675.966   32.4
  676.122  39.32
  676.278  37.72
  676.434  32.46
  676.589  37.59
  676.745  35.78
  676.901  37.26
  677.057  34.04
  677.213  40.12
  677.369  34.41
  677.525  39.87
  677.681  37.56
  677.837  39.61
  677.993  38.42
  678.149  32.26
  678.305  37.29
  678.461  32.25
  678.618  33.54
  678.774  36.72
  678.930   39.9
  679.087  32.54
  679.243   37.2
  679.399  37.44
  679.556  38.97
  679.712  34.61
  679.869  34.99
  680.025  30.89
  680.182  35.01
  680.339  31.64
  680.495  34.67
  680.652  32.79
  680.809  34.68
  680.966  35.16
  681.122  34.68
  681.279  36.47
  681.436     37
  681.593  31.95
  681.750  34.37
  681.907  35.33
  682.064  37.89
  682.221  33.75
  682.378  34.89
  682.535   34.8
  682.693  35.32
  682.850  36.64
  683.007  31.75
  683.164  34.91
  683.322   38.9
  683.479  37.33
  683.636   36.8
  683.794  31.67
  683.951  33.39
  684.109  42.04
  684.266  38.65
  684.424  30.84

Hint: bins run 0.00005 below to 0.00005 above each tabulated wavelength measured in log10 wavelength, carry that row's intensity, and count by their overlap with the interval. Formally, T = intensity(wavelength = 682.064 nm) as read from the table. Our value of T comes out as 37.89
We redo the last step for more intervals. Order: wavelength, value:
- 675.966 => 32.4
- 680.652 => 32.79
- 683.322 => 38.9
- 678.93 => 39.9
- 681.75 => 34.37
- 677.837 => 39.61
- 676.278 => 37.72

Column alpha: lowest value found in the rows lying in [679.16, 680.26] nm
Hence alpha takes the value 30.89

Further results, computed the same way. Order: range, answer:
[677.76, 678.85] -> 32.25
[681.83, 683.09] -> 31.75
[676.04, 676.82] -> 32.46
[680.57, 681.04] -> 32.79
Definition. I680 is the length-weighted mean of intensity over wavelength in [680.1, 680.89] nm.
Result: 33.7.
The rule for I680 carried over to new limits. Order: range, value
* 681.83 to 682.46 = 35.5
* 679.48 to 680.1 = 34.9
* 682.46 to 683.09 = 34.6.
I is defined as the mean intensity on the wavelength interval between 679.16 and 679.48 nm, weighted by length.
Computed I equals 37.3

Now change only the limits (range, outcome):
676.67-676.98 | 36.5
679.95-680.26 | 32.9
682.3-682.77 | 35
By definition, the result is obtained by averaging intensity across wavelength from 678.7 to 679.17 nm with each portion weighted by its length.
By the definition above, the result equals 36.4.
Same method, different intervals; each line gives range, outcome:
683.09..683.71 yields 37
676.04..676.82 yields 36.5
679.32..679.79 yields 37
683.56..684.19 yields 36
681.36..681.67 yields 34.5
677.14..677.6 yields 38.1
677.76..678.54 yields 36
